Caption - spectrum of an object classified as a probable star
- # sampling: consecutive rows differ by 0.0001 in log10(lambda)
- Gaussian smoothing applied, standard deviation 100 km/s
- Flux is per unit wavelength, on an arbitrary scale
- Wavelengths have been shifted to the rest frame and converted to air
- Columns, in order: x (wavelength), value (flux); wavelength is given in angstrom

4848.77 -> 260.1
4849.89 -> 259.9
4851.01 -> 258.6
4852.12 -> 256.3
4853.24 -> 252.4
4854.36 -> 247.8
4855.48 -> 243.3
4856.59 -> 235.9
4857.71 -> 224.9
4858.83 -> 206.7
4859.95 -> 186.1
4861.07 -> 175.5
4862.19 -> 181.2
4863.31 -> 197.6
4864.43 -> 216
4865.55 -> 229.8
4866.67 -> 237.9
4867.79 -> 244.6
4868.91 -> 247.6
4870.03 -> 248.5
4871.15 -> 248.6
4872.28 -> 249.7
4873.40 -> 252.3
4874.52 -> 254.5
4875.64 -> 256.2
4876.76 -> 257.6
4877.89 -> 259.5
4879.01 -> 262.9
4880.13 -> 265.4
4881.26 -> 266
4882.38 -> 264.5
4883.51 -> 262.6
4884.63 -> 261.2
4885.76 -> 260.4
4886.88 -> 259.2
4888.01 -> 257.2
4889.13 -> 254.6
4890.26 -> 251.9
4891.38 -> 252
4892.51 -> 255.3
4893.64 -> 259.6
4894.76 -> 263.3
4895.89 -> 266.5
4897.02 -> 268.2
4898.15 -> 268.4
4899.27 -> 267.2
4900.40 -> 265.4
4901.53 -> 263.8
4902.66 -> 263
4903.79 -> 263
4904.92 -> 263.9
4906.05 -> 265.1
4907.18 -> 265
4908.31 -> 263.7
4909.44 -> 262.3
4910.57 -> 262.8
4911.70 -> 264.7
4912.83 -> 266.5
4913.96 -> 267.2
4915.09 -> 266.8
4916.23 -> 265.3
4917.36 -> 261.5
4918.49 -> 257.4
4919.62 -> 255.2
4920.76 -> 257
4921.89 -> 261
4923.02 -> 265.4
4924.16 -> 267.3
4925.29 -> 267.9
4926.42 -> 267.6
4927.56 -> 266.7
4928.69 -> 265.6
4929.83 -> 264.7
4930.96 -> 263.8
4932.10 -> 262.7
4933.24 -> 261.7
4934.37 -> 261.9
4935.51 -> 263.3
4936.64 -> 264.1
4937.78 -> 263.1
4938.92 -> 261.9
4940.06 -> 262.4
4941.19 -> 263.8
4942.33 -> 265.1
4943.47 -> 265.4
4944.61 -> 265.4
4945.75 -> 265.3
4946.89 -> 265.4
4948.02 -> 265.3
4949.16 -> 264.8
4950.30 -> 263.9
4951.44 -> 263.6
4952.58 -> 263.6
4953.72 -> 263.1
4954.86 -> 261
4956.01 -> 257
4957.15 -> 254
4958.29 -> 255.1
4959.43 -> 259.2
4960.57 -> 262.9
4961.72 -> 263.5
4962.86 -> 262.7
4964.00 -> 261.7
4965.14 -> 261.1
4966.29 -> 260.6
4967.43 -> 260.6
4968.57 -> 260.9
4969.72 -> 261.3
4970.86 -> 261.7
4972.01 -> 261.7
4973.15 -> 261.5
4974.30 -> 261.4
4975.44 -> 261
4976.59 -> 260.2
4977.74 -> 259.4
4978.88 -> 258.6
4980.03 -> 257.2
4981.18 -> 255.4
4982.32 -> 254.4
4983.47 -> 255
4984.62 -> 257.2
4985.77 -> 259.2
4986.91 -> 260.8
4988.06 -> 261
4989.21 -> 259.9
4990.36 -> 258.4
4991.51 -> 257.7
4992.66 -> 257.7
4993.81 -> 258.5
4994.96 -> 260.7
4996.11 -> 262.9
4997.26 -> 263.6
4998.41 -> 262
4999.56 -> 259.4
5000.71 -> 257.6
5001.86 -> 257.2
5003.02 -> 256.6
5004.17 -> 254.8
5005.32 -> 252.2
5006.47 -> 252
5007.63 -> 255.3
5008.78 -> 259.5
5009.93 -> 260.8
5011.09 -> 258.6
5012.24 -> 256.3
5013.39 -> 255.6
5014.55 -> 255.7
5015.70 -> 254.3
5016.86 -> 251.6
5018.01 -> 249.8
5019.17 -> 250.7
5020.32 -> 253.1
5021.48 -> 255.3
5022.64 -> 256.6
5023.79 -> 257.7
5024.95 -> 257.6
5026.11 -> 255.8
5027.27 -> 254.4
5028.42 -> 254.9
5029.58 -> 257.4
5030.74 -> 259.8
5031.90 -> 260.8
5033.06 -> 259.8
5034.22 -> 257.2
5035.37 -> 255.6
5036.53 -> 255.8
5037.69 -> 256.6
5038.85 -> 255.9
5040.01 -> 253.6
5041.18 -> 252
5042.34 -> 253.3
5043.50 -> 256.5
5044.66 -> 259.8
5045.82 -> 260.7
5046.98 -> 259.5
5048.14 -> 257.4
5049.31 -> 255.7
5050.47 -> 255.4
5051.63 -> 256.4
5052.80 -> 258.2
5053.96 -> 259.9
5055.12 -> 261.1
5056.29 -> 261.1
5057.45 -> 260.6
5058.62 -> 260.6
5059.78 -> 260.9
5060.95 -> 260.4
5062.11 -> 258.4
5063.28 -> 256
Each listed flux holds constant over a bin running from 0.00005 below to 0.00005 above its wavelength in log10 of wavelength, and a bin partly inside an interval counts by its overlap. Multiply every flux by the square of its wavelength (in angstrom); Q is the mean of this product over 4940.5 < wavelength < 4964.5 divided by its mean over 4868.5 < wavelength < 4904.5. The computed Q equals 1.0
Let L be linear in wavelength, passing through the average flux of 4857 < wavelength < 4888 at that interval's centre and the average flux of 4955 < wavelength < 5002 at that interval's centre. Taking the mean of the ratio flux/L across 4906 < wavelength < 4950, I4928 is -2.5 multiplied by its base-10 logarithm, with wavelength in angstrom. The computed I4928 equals -0.06 mag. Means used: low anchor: 240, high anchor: 260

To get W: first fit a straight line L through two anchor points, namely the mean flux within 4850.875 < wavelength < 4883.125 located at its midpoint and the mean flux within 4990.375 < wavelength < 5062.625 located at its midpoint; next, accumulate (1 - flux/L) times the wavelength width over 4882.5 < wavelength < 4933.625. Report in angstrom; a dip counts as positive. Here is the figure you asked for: -4.0 angstrom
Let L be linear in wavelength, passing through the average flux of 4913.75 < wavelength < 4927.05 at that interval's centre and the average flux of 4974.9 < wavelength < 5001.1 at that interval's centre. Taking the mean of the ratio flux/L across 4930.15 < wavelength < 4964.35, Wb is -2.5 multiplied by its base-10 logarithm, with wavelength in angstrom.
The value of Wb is 0.00 mag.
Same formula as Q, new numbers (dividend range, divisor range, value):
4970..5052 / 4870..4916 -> 1.03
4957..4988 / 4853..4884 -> 1.14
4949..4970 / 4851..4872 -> 1.19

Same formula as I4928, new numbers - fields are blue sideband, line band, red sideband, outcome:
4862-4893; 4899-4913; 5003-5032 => -0.06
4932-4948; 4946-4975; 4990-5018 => 0.00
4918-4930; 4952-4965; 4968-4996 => 0.00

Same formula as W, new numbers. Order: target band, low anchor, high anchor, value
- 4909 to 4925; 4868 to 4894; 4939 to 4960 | -0.2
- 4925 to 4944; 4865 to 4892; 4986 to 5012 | -0.6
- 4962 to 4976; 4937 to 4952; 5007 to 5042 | 0.0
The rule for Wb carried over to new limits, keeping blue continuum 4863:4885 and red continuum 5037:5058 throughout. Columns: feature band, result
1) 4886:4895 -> -0.03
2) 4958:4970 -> -0.03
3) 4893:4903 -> -0.06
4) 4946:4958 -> -0.04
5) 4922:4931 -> -0.06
